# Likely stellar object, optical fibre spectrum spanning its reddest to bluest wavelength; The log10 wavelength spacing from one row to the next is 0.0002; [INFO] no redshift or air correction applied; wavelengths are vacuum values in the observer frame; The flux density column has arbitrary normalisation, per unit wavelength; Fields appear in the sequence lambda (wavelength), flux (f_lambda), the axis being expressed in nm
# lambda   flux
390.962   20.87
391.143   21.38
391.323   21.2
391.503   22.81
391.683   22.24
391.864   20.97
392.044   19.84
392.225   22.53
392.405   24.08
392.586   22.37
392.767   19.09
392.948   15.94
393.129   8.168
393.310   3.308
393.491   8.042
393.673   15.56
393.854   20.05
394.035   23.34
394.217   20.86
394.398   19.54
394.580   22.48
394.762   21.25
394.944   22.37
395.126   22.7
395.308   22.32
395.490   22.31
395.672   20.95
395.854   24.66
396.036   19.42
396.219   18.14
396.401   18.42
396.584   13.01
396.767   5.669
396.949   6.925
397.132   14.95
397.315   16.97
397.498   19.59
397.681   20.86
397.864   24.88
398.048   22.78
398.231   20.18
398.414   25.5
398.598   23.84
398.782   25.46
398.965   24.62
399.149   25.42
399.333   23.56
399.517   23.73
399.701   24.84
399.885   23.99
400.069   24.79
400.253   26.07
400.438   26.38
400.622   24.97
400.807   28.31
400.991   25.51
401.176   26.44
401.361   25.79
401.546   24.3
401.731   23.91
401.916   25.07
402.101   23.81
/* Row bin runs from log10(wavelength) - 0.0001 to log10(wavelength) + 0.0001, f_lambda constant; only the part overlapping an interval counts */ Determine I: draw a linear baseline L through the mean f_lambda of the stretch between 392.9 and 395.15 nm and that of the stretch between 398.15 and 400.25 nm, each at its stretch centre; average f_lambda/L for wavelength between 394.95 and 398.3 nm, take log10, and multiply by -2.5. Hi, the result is 0.10 mag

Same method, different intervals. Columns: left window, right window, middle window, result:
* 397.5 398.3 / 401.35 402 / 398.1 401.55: -0.072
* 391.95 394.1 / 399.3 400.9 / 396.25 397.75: 0.425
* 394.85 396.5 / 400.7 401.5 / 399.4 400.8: 0.011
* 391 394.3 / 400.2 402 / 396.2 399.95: 0.153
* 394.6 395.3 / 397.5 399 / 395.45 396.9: 0.283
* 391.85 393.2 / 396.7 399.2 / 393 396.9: 0.111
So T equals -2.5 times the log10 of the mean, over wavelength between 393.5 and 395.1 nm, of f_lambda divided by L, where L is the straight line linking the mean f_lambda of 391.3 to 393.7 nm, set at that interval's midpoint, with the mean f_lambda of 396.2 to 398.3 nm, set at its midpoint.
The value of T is -0.17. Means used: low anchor 17.5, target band 20.1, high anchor 16.8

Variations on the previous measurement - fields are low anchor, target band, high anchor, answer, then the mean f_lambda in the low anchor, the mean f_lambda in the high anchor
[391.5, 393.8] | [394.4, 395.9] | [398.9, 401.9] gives -0.126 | 17.1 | 25.2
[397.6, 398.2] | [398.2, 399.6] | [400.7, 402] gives -0.034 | 22.6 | 25.6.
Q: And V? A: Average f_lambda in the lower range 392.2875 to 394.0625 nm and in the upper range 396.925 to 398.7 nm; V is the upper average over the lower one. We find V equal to 1.27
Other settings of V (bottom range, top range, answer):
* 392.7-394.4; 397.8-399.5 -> 1.59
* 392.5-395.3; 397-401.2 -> 1.32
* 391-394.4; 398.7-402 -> 1.36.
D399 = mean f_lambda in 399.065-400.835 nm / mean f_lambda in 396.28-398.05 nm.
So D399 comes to 1.6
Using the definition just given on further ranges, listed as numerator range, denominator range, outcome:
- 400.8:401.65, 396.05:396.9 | 1.85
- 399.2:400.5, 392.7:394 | 1.87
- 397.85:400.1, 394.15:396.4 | 1.13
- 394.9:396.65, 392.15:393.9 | 1.30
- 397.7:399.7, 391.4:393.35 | 1.28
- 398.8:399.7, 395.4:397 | 1.45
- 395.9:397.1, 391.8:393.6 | 0.86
